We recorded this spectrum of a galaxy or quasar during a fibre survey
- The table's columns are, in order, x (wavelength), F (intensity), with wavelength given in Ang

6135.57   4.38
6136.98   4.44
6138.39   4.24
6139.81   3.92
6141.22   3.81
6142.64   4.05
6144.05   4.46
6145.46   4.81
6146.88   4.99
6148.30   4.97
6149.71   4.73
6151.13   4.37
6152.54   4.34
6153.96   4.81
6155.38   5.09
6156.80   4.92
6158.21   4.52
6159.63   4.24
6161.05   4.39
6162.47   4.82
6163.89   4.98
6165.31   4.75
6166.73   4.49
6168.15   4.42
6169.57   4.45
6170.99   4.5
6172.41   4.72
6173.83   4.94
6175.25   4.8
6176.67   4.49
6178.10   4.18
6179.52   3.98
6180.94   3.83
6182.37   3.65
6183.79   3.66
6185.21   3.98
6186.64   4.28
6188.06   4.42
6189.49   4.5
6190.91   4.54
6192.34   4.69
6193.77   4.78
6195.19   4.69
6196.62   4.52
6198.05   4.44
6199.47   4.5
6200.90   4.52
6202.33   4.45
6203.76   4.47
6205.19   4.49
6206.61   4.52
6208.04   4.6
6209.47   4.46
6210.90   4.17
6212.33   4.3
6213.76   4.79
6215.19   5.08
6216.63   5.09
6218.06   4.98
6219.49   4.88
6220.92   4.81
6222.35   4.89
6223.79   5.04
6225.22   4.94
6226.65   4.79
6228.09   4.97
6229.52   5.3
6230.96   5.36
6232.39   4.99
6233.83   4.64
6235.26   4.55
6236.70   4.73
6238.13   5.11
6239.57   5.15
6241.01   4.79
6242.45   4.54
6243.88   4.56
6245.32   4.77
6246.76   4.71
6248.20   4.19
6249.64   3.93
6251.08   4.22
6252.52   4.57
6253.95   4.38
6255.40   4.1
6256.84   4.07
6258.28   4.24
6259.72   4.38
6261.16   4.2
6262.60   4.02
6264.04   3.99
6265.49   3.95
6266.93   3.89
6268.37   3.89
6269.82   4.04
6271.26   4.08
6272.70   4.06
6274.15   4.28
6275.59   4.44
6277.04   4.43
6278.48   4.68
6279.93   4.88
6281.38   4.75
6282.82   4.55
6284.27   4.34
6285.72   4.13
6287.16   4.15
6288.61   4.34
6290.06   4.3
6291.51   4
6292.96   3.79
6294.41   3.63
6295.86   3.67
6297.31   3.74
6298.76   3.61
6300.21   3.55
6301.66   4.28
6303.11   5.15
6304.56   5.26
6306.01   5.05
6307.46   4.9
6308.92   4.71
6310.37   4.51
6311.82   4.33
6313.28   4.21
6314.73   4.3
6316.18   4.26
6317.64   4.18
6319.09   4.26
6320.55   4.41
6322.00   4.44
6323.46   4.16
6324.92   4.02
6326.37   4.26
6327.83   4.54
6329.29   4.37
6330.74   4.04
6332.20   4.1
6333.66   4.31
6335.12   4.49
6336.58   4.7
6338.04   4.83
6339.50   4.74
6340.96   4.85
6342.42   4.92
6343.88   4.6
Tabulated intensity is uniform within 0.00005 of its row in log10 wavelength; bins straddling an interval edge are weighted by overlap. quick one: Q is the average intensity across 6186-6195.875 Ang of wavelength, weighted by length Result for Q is 4.56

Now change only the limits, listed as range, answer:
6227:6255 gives 4.7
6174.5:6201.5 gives 4.34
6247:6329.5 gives 4.27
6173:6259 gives 4.57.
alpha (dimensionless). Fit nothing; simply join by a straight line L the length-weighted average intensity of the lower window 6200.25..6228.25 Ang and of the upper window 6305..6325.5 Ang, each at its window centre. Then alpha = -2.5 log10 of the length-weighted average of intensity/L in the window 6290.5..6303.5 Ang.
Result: 0.15 mag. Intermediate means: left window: 4.71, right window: 4.42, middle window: 3.91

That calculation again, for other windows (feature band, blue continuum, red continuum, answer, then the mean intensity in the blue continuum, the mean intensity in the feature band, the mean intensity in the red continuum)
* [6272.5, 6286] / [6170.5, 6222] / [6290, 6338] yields -0.03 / 4.5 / 4.48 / 4.3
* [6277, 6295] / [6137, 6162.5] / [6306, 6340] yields 0.03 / 4.52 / 4.3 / 4.41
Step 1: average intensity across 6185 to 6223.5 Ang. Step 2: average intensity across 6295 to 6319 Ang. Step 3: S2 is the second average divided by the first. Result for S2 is 0.9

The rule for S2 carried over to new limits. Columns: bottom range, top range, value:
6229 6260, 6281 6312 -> 0.94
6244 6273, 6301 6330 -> 1.07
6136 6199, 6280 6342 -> 0.97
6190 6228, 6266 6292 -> 0.92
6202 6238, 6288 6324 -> 0.90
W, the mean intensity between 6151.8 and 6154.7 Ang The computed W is 4.58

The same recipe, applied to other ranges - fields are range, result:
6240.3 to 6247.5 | 4.67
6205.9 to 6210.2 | 4.53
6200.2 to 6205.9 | 4.48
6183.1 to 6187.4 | 3.98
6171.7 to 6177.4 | 4.73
